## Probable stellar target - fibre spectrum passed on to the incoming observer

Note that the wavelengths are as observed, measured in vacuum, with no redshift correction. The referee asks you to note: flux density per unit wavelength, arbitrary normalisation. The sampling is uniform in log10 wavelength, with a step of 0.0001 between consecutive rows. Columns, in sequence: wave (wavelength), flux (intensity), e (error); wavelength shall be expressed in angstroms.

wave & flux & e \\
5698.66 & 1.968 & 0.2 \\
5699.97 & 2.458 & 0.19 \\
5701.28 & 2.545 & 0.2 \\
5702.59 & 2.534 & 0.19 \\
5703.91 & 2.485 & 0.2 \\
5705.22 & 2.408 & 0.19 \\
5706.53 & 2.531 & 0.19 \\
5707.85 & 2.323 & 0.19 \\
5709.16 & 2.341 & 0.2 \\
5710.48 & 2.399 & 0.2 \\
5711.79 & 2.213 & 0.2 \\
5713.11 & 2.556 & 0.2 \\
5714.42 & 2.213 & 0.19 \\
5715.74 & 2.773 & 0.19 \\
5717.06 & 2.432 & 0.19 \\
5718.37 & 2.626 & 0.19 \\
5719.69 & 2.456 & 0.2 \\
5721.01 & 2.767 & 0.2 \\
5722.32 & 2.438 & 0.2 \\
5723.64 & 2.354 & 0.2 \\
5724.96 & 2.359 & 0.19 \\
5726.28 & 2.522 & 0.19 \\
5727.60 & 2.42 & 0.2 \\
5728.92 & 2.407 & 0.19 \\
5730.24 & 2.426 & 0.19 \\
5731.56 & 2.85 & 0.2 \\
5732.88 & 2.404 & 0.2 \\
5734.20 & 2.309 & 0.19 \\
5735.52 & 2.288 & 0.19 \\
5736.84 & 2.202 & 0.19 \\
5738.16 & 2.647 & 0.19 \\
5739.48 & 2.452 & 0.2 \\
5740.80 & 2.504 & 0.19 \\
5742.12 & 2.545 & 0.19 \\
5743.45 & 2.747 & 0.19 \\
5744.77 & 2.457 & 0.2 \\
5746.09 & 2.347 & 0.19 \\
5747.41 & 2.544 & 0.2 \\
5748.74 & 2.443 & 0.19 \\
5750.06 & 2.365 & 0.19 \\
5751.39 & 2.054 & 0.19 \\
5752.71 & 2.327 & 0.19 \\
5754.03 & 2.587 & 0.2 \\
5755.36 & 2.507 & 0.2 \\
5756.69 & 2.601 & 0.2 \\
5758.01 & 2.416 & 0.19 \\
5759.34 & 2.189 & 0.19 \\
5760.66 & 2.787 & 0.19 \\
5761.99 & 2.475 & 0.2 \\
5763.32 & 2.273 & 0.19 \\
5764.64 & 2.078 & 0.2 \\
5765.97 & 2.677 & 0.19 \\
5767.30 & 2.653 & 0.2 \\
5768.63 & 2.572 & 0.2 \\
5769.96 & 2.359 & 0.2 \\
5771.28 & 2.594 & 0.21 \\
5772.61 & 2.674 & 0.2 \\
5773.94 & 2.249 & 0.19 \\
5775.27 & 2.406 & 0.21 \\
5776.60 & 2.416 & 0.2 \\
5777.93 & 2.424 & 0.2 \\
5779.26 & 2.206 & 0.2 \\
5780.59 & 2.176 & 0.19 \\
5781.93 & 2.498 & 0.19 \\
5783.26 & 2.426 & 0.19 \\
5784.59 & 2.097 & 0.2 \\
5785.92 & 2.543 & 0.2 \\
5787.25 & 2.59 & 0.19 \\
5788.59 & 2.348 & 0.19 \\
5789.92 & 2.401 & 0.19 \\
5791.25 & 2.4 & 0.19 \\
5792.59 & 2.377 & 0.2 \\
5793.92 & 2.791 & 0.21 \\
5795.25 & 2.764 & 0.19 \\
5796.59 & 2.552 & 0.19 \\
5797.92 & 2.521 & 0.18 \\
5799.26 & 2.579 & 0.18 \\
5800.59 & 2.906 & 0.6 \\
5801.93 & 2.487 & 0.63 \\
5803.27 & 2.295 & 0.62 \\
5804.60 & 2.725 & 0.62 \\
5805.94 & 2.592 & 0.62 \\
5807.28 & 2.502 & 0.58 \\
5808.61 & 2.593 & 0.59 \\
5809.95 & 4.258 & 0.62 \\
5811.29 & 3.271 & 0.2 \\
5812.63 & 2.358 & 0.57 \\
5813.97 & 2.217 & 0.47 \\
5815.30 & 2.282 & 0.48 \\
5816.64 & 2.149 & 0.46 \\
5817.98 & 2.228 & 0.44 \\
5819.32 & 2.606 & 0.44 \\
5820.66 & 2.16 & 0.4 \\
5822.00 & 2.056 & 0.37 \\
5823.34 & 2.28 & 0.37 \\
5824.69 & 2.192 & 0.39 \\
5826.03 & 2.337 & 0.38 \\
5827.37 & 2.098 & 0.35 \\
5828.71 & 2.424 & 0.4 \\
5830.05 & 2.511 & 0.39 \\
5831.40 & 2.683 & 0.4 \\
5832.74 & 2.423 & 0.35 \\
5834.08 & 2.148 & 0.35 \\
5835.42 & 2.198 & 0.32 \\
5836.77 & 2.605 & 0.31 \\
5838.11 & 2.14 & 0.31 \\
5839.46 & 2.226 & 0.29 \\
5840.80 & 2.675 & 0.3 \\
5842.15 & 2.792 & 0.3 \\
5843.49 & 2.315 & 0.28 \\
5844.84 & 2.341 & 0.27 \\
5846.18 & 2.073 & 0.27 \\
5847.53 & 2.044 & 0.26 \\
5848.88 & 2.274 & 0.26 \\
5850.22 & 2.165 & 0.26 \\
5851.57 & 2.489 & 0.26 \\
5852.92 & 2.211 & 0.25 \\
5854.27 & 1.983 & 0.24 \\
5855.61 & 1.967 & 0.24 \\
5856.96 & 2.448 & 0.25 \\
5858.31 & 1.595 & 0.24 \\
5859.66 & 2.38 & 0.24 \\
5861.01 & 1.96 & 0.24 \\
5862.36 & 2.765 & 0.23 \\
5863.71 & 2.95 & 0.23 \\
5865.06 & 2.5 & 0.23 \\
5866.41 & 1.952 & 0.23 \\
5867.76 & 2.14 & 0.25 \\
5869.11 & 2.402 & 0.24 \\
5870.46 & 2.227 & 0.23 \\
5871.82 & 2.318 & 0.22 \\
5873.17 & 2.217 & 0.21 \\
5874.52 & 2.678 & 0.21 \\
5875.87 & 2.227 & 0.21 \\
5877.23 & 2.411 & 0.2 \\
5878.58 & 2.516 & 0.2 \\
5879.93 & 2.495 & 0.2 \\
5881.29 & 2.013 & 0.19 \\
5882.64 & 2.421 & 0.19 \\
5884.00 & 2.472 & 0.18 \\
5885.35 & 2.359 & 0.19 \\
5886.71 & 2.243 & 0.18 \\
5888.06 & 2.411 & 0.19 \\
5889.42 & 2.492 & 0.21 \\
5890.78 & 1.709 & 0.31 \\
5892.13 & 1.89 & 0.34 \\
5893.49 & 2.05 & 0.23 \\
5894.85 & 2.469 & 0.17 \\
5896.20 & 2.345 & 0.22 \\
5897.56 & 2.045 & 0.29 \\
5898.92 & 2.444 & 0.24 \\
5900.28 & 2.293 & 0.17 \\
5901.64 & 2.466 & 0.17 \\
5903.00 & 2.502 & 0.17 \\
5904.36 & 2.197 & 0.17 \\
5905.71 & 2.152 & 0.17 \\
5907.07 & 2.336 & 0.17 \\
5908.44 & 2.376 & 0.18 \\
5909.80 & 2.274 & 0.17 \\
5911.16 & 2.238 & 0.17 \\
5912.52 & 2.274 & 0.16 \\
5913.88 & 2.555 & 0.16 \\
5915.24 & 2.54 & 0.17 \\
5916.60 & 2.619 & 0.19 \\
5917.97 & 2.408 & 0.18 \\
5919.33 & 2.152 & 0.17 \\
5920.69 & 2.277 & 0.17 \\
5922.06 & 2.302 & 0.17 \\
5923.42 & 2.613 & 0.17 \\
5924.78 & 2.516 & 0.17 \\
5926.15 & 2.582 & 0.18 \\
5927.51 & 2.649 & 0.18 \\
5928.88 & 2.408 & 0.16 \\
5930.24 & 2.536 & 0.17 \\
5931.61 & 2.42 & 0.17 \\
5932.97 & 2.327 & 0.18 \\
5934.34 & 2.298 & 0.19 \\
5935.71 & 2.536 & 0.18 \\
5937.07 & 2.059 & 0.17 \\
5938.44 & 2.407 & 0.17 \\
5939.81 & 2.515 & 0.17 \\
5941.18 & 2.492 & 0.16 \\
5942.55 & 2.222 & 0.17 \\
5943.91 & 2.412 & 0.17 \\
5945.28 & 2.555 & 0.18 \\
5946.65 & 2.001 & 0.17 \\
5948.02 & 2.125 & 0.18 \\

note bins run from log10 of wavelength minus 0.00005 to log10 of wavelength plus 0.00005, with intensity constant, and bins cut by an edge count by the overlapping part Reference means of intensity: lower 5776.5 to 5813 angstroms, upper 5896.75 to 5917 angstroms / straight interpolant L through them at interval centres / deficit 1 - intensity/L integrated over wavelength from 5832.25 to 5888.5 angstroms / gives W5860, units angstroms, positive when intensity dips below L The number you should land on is 3.03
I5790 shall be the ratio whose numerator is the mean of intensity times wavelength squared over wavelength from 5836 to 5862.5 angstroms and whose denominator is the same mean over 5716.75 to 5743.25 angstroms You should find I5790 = 0.95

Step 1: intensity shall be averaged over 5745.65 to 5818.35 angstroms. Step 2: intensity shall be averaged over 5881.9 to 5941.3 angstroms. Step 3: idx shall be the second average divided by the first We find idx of 0.9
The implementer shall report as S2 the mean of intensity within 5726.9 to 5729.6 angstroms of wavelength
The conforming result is 2.41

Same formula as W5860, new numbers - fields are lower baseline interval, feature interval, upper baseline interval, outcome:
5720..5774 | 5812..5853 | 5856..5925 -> 1.1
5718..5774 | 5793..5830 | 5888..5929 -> -1.7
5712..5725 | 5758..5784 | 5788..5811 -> 1.8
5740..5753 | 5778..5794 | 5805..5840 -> 0.3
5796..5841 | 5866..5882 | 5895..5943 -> 0.8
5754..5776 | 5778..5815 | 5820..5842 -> -2.5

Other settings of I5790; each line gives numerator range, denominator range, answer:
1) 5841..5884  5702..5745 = 0.98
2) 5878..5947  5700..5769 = 1.02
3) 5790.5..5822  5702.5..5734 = 1.08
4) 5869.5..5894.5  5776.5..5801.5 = 0.95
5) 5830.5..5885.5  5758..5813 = 0.94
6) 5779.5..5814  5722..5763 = 1.08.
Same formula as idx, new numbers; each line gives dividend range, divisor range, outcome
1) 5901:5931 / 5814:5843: 1.03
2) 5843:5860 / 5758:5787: 0.90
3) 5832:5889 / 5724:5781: 0.95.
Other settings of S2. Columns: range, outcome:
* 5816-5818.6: 2.19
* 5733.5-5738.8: 2.36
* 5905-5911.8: 2.28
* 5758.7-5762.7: 2.48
